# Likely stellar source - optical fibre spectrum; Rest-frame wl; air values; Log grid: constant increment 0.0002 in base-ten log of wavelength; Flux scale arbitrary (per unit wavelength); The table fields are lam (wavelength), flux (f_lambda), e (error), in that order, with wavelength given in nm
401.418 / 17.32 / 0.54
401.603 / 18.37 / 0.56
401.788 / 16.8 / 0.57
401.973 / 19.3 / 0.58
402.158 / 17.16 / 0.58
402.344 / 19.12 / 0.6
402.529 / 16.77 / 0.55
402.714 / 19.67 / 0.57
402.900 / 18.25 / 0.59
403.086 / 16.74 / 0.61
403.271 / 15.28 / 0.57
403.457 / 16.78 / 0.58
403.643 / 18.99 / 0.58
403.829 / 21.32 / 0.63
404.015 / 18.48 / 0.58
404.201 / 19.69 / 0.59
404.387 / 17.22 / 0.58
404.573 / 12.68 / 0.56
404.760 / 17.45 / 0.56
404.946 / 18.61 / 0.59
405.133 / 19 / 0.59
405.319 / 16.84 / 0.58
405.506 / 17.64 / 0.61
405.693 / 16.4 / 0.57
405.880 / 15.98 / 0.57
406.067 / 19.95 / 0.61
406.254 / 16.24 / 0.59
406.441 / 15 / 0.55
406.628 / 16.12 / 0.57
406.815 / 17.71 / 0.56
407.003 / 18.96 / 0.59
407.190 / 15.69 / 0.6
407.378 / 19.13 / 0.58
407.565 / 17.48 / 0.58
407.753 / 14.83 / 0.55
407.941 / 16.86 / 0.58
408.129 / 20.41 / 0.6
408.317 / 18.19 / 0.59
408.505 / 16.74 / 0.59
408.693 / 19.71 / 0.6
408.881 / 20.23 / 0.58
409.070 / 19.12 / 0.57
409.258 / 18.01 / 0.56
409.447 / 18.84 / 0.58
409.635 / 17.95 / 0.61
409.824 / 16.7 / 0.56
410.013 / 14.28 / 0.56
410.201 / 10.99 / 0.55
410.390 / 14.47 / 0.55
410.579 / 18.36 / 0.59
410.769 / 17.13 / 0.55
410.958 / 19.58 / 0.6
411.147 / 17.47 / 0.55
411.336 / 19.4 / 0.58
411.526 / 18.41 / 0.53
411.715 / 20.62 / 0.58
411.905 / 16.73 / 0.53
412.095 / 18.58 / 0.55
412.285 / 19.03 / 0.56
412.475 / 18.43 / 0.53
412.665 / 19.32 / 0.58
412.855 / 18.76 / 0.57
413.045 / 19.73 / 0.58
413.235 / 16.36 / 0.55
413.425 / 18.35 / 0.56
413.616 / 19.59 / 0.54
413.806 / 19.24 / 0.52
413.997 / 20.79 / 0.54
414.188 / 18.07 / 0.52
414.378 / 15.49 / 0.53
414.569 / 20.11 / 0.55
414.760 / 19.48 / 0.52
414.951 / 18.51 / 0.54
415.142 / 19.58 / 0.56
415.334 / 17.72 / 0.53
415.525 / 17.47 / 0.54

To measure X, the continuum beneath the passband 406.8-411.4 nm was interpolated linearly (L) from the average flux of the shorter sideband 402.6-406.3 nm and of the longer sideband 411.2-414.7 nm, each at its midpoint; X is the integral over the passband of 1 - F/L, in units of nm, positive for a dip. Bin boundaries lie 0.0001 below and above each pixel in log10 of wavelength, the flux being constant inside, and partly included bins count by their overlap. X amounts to 0.18 nm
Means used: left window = 17.7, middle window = 17.5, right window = 18.7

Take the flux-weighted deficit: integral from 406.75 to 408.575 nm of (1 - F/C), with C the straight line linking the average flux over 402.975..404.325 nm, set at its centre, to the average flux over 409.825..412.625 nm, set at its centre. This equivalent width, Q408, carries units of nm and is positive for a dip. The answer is 0.02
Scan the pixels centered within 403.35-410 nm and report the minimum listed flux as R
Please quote 12.68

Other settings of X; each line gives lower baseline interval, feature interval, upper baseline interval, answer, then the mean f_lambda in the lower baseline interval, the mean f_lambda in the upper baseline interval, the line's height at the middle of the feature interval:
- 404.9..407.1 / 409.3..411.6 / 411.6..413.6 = 0.16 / 17.3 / 18.6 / 18.2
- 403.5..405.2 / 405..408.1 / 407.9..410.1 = 0.16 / 18.1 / 18.1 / 18.1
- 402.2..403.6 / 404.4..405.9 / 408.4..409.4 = 0.09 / 17.5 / 18.8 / 18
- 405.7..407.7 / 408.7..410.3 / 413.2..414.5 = 0.04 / 17.1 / 18.4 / 17.6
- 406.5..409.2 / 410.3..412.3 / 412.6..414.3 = 0.04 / 17.9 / 18.9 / 18.5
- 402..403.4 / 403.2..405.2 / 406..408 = -0.04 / 17.6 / 17.1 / 17.4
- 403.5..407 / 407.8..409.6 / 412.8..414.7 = -0.06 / 17.5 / 18.7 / 18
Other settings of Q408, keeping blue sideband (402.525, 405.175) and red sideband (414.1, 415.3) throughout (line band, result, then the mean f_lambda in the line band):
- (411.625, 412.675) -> -0.02 nm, 18.7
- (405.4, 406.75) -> 0.09 nm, 16.8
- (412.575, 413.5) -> -0.01 nm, 18.5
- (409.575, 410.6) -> 0.17 nm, 15.2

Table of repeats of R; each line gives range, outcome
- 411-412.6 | 16.73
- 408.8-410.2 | 14.28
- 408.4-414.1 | 10.99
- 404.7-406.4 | 15.98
